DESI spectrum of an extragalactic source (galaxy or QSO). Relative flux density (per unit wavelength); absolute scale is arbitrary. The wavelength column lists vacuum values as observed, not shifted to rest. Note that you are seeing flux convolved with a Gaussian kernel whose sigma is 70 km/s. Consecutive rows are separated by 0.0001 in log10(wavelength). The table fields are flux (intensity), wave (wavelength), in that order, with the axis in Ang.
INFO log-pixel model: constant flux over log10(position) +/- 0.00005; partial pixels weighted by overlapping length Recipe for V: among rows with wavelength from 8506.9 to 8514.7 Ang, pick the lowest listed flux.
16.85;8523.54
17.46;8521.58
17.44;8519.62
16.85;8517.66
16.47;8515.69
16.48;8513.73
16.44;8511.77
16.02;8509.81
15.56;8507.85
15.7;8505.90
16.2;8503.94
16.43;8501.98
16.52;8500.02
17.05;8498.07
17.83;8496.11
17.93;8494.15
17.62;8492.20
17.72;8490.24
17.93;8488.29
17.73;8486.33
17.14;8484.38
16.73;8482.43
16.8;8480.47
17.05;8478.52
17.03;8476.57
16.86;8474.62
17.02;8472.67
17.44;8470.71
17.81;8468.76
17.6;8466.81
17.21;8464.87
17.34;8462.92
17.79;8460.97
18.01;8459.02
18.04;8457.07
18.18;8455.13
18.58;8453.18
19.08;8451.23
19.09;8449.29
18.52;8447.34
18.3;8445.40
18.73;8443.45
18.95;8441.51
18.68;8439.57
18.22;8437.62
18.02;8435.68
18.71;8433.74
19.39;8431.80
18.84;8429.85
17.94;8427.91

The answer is 15.56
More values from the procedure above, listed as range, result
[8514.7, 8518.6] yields 16.47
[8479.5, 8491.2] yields 16.73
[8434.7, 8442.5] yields 18.02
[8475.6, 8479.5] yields 17.03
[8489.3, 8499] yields 17.05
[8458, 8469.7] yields 17.21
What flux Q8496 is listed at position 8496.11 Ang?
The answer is 17.83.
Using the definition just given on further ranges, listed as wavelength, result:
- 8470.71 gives 17.44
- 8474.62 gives 16.86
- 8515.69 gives 16.47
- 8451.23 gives 19.08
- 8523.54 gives 16.85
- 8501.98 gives 16.43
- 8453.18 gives 18.58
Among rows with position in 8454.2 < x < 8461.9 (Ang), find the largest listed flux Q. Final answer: 18.18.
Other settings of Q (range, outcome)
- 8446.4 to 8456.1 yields 19.09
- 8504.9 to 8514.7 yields 16.48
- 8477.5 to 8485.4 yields 17.14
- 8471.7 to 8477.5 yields 17.03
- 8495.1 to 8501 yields 17.83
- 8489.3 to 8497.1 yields 17.93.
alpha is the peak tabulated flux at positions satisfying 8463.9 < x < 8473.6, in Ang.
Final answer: 17.81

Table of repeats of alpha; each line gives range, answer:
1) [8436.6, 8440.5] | 18.68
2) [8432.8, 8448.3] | 18.95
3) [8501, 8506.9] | 16.43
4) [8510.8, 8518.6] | 16.85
